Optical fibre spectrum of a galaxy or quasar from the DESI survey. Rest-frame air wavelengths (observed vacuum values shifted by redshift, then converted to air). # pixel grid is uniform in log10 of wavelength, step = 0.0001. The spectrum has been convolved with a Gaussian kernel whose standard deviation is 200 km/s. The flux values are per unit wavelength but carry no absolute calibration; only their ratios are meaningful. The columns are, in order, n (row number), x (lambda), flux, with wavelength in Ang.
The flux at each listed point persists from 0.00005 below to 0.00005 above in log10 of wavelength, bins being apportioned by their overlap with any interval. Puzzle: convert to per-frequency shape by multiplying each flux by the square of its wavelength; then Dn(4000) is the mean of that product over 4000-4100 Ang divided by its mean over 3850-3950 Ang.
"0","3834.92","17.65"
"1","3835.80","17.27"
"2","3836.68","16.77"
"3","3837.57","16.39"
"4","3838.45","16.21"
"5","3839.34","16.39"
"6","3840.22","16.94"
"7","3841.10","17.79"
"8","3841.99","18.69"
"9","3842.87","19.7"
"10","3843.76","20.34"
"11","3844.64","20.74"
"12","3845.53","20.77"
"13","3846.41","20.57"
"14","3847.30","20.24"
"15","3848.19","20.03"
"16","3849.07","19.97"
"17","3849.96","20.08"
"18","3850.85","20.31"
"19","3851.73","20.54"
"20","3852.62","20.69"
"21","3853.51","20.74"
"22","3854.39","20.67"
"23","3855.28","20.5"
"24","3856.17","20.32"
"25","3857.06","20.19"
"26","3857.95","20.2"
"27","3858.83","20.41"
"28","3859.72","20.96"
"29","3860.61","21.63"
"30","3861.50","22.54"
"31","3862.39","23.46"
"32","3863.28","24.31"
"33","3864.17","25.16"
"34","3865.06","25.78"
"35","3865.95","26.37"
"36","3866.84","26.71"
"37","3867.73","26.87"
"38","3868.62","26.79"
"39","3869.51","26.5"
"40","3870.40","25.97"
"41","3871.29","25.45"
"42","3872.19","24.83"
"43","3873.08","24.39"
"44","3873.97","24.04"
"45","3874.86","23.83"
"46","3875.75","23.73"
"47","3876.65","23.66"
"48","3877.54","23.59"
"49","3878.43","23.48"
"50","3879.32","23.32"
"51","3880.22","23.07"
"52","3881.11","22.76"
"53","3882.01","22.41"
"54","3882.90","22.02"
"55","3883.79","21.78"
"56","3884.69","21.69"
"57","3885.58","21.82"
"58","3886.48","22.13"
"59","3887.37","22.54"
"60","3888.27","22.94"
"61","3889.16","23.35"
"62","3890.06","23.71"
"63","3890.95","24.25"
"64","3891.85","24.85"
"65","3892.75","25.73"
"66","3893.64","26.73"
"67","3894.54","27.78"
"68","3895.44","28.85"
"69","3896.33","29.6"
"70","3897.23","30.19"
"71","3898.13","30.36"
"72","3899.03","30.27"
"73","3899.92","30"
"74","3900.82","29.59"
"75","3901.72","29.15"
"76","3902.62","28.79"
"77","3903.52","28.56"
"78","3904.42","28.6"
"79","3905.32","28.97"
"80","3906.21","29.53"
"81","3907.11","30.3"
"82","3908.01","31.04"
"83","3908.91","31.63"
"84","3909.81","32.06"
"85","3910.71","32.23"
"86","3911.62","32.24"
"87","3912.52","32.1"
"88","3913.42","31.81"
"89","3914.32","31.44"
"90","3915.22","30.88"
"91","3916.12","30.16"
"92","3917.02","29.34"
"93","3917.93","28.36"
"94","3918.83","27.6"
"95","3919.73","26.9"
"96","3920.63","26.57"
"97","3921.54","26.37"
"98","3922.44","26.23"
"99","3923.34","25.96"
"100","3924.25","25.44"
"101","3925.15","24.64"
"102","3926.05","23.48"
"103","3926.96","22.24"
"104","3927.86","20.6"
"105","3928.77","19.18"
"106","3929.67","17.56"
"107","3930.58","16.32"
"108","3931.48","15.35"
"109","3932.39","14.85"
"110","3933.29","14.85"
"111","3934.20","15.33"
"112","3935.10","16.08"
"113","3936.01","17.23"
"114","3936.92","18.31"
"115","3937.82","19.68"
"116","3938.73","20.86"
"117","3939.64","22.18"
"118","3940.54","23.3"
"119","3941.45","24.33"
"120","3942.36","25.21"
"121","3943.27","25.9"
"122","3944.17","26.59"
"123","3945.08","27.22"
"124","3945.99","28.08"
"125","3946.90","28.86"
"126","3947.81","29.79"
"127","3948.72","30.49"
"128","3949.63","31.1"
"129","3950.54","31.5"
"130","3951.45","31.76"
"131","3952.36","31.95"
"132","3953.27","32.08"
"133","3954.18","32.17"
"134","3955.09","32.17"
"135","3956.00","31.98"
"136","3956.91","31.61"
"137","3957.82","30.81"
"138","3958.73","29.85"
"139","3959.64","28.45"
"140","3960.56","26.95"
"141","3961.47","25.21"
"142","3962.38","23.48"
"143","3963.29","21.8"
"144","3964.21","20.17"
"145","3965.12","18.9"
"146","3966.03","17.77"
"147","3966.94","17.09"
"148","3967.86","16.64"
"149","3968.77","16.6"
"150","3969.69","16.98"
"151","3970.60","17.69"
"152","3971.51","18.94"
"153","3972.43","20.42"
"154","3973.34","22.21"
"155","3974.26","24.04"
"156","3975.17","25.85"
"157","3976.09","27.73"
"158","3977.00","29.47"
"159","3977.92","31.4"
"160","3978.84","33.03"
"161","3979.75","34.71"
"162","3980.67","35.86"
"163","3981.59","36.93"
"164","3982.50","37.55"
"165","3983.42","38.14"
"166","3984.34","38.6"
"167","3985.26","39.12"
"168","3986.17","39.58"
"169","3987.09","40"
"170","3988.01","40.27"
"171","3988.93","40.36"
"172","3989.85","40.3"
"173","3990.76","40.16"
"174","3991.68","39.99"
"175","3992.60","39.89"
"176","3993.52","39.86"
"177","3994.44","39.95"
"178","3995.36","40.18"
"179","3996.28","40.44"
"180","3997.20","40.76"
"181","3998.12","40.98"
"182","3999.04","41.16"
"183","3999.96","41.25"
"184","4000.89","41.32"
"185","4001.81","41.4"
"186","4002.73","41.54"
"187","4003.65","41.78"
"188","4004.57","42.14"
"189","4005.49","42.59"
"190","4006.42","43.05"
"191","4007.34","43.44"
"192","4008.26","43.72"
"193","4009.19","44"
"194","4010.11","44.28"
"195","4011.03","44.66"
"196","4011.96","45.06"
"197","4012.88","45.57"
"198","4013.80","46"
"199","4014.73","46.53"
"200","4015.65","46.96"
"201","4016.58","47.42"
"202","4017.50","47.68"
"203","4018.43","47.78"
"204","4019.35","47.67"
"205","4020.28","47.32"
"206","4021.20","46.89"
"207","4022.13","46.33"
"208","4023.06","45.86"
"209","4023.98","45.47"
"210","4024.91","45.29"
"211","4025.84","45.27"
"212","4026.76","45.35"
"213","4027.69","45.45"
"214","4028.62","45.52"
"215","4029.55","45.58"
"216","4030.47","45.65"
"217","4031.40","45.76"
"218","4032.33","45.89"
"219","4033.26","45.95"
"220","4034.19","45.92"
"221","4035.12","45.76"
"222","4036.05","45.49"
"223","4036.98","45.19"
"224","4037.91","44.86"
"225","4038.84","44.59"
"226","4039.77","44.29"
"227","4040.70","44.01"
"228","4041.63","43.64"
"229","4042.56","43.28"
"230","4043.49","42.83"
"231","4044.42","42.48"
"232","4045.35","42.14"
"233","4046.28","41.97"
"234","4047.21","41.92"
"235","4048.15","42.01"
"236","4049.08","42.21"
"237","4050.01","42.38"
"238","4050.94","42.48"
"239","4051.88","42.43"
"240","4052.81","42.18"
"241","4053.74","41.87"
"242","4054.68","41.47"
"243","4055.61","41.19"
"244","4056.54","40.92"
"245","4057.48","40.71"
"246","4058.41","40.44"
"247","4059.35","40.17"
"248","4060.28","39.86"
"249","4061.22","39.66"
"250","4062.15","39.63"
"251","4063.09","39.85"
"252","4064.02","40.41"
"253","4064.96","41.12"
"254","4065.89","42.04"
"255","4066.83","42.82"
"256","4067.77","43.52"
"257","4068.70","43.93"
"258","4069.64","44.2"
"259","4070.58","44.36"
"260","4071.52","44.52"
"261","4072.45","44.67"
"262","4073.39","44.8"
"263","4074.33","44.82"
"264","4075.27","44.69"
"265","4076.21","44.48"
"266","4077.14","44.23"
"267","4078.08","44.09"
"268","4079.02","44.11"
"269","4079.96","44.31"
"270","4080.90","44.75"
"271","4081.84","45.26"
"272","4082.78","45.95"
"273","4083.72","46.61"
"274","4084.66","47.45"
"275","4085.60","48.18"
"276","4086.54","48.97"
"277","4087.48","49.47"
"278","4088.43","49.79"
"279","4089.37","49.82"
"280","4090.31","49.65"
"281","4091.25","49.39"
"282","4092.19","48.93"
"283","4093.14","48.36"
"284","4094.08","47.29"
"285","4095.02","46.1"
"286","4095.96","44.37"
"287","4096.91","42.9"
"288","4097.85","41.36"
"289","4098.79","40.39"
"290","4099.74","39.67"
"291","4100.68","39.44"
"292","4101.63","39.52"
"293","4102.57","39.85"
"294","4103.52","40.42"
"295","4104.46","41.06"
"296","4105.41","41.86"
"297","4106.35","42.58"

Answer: 1.9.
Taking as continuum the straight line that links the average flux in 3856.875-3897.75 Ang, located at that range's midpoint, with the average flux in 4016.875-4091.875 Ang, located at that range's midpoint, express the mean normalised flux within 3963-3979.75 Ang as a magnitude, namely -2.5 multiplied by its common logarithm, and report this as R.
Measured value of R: 0.486 mag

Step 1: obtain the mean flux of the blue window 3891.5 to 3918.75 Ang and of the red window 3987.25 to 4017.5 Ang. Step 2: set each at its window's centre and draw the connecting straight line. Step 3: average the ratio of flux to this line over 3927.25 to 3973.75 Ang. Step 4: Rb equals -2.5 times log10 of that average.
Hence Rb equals 0.456 mag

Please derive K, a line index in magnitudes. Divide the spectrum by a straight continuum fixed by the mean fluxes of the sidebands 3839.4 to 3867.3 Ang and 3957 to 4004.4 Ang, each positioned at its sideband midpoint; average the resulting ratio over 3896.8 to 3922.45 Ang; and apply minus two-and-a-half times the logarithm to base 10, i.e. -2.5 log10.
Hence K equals -0.15 mag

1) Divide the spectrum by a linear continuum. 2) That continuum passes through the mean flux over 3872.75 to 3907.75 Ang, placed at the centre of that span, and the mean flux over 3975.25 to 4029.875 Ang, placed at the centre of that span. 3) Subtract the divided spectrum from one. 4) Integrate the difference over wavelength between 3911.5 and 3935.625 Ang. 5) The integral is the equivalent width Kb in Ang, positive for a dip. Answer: 5.0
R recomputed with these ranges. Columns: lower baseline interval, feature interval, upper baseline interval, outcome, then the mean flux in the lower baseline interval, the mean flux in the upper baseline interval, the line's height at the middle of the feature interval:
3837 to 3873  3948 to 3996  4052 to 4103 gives 0.102 mag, 21.6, 43.9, 33.3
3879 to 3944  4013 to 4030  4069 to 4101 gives -0.214 mag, 25.2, 45.5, 38.1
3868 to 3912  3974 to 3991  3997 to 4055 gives 0.089 mag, 26.3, 44.2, 38.5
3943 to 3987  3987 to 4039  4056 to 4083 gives -0.249 mag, 28.1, 42.9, 34.9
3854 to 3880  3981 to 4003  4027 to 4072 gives -0.086 mag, 23.6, 43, 36.9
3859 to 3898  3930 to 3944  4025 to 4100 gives 0.499 mag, 24.5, 44.1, 30.7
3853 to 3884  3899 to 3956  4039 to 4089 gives 0.111 mag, 23.4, 43.4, 29.4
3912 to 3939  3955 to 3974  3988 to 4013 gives 0.379 mag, 23.2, 41.8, 32.9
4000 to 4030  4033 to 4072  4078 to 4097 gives 0.083 mag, 44.9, 47.1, 46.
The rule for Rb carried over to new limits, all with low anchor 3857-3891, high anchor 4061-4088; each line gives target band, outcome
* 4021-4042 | -0.14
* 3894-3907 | -0.12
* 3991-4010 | -0.13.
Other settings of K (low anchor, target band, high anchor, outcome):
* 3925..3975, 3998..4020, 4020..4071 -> -0.228 mag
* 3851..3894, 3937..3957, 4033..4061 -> 0.139 mag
